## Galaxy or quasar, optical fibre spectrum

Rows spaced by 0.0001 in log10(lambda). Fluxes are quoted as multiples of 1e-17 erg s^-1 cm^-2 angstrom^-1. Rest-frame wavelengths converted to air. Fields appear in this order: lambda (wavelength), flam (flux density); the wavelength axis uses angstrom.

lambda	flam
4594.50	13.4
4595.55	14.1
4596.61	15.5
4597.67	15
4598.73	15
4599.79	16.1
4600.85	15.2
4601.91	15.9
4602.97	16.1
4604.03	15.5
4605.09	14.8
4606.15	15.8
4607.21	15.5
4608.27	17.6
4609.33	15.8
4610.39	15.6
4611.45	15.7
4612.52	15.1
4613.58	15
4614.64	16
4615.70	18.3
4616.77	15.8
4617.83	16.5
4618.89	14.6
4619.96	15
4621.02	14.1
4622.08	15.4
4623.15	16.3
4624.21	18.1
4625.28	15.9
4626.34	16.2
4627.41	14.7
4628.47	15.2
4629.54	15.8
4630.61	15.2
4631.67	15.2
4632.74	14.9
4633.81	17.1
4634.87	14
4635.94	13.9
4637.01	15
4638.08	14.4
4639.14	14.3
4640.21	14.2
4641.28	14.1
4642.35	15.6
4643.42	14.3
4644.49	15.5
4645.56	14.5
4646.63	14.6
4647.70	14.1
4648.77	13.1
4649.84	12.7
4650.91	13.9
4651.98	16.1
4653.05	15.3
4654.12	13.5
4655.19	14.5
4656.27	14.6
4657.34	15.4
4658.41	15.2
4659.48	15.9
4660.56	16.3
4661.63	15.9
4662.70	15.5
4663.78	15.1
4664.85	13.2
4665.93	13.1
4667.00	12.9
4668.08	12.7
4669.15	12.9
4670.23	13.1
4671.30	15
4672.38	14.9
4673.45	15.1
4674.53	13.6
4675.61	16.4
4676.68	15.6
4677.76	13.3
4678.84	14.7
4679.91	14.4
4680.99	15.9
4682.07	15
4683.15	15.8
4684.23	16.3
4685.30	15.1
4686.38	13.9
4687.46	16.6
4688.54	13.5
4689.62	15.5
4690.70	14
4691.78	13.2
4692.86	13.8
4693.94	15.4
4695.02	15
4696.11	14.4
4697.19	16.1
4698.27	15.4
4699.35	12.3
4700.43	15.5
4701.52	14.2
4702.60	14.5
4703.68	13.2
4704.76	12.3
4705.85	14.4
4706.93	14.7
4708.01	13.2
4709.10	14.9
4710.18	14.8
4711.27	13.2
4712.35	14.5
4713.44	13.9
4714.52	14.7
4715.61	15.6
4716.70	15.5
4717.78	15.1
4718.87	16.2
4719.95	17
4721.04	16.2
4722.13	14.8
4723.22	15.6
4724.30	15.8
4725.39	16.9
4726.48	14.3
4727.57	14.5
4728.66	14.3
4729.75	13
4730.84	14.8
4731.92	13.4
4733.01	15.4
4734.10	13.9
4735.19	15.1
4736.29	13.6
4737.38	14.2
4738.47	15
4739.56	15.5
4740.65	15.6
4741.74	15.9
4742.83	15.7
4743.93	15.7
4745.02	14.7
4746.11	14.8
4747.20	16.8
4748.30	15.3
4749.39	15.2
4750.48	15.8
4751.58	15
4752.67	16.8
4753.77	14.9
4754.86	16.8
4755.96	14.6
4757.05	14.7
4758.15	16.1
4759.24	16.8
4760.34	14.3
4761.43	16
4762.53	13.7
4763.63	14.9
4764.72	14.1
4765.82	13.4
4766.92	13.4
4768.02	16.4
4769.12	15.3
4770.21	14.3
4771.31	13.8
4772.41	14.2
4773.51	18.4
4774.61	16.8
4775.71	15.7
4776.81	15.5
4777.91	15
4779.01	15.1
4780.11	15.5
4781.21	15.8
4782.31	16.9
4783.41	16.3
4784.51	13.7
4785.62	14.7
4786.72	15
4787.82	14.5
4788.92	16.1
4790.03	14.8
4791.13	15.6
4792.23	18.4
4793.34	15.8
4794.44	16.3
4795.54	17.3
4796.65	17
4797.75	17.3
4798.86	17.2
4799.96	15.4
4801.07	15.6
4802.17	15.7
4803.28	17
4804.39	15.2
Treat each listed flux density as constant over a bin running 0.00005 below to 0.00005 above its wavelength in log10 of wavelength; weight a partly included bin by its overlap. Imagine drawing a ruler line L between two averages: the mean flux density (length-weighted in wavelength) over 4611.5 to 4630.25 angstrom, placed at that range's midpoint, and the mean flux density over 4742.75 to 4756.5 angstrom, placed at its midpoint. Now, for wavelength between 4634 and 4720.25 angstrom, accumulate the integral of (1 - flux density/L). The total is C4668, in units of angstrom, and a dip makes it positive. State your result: 5.87 angstrom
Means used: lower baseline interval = 15.8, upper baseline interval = 15.5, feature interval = 14.6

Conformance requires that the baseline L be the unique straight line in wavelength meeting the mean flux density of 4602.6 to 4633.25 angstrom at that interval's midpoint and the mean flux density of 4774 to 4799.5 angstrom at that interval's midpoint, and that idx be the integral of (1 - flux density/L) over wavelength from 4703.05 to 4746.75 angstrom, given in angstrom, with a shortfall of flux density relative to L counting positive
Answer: 2.9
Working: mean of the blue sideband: 15.7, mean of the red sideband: 15.9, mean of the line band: 14.8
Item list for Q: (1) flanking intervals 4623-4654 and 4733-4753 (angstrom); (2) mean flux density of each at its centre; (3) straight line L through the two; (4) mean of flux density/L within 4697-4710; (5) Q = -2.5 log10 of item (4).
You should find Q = 0.07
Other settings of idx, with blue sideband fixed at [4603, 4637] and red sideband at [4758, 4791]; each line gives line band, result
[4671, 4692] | 0.7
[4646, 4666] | 1.1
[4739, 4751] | -0.2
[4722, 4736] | 0.6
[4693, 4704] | 0.6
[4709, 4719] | 0.4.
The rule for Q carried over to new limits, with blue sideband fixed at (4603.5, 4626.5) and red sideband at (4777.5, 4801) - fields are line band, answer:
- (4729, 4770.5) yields 0.060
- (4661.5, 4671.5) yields 0.149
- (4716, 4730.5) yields 0.039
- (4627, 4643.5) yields 0.068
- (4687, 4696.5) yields 0.092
